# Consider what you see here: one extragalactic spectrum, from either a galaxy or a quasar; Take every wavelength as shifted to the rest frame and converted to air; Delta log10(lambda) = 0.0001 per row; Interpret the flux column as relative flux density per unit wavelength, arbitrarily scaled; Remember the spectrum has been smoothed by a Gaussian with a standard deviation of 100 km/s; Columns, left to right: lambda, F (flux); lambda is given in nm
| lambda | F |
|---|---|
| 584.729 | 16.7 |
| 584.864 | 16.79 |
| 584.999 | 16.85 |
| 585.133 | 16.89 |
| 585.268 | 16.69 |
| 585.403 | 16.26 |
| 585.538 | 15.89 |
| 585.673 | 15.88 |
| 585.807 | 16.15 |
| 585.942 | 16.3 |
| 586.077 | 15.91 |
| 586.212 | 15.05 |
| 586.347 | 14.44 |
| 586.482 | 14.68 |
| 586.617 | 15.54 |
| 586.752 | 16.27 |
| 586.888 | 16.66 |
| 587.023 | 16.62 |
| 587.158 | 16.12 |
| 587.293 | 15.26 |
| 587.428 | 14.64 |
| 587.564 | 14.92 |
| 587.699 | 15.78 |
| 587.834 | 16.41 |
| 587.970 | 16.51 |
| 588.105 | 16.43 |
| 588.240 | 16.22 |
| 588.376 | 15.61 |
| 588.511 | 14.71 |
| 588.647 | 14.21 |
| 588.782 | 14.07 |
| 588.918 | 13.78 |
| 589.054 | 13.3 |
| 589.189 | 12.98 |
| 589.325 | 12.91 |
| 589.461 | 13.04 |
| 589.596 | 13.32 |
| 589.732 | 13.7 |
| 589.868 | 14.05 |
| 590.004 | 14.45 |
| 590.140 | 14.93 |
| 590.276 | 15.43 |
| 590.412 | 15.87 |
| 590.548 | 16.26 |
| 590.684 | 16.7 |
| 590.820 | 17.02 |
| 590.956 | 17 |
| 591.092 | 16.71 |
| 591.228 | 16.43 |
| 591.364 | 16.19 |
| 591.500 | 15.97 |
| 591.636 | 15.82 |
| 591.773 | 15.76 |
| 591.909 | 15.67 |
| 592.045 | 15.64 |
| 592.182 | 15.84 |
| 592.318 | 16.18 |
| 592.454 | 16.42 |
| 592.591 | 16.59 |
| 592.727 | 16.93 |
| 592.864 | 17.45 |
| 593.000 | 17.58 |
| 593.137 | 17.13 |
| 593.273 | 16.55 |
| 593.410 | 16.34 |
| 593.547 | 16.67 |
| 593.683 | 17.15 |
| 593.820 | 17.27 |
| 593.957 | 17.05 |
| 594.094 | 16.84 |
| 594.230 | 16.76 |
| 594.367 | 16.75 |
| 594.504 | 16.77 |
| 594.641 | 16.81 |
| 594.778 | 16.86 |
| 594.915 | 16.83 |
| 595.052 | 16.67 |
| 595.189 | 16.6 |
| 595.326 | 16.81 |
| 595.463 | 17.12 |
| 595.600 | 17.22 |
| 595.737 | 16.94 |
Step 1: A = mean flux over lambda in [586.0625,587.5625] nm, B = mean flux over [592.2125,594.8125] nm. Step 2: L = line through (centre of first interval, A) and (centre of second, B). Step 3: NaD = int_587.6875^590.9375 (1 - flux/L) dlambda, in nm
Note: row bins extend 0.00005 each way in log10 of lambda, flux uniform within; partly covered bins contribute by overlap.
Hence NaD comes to 0.22 nm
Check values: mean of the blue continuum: 15.5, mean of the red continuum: 16.8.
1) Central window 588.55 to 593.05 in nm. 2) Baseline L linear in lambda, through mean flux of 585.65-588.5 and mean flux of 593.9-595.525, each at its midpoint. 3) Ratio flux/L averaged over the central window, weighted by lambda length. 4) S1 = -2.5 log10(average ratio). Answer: 0.06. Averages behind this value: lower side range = 15.8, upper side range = 16.8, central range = 15.4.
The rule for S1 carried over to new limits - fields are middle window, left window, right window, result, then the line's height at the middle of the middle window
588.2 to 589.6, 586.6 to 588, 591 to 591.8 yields 0.14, 16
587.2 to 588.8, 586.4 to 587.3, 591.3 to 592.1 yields 0.03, 15.9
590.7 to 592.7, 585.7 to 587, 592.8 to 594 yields 0.03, 16.7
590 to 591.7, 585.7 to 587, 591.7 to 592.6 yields -0.01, 15.9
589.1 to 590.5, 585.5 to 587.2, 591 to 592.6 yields 0.14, 16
